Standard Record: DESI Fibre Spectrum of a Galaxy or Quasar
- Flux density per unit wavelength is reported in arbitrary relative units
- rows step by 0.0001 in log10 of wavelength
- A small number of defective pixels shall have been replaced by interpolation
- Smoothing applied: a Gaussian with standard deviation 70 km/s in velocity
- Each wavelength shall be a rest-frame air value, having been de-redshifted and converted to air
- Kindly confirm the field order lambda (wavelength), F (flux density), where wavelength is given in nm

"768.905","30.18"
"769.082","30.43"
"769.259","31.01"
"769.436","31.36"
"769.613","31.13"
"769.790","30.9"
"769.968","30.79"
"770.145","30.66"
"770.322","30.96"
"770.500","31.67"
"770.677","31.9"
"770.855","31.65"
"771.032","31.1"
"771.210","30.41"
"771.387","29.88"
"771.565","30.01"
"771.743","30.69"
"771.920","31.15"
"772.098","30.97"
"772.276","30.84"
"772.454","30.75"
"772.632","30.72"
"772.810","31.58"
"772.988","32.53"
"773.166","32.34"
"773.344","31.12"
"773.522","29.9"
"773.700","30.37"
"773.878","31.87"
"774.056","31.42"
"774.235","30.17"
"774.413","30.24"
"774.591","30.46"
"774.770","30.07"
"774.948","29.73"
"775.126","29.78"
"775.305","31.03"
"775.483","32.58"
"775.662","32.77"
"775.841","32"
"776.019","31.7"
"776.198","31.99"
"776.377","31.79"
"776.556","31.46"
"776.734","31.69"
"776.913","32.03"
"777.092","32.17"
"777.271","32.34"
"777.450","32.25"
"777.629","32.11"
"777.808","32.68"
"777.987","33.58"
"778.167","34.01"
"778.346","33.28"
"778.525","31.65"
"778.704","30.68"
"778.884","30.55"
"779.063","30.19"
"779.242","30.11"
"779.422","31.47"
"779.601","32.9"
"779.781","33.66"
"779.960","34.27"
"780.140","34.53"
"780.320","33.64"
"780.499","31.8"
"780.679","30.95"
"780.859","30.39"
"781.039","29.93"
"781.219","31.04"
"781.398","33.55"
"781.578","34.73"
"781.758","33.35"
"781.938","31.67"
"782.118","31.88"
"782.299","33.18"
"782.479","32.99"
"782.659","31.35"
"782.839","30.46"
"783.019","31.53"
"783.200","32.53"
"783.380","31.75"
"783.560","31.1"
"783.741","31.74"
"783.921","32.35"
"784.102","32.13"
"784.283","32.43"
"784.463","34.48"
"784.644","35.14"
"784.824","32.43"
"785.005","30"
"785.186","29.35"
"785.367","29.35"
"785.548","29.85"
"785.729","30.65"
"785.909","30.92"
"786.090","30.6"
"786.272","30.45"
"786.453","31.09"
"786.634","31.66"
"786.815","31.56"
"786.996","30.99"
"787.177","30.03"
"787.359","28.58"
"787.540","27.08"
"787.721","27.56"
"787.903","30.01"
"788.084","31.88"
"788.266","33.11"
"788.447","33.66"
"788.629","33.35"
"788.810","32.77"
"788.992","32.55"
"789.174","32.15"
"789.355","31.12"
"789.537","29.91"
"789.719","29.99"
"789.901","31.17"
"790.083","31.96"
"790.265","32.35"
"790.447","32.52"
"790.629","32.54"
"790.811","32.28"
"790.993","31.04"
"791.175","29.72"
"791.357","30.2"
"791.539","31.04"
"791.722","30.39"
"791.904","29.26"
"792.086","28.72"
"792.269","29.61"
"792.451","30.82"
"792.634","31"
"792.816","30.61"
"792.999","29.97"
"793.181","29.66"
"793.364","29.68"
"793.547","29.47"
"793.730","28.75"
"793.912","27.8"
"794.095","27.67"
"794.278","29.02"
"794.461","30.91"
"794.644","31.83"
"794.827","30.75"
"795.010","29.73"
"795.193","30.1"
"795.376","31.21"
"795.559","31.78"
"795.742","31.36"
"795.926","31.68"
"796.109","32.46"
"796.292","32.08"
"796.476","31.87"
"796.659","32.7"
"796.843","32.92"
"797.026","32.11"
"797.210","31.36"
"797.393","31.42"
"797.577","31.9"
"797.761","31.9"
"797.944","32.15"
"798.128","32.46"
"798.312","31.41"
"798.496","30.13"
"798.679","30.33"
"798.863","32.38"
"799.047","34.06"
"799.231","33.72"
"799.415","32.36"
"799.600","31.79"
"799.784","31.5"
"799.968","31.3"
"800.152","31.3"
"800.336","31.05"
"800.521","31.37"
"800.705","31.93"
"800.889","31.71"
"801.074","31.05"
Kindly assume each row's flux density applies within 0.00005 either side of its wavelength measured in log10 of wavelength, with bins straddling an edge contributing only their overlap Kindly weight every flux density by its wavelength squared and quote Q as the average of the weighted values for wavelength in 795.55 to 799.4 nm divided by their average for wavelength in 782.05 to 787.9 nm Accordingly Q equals 1.06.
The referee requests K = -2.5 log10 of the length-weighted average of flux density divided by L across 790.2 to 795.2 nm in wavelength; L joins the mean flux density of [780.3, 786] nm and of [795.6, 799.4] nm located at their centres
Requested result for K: 0.06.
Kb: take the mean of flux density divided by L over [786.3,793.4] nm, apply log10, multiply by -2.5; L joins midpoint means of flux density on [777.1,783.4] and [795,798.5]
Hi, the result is 0.04 mag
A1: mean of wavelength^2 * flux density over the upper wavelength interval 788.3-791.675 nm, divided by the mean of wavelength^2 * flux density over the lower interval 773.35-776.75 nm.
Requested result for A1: 1.06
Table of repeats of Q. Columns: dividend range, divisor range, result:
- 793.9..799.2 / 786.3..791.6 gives 1.03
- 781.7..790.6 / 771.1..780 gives 1.03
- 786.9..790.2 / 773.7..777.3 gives 1.02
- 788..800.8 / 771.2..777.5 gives 1.05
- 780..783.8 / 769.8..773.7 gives 1.06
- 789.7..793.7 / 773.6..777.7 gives 1.02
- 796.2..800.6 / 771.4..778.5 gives 1.08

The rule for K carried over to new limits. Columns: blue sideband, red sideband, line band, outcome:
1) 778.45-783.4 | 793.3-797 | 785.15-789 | 0.025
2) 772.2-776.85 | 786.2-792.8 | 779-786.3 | -0.029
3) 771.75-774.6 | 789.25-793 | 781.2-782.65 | -0.064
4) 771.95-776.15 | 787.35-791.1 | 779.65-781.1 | -0.042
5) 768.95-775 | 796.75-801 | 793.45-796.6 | 0.042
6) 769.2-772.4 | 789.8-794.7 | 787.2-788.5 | 0.012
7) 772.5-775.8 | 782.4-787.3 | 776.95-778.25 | -0.052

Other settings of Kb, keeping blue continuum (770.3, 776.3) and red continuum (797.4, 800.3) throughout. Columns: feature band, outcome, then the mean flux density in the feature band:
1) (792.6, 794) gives 0.075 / 29.6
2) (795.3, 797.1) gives -0.008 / 32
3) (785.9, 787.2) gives 0.019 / 31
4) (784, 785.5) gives -0.014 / 31.8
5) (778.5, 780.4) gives -0.030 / 32.2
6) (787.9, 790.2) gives -0.011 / 31.9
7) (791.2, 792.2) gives 0.062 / 29.9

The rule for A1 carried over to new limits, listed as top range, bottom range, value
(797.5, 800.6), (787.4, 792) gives 1.05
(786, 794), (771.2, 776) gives 1.03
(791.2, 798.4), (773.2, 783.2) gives 1.01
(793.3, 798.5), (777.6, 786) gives 1.00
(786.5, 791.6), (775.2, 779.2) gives 1.00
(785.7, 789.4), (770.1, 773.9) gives 1.04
